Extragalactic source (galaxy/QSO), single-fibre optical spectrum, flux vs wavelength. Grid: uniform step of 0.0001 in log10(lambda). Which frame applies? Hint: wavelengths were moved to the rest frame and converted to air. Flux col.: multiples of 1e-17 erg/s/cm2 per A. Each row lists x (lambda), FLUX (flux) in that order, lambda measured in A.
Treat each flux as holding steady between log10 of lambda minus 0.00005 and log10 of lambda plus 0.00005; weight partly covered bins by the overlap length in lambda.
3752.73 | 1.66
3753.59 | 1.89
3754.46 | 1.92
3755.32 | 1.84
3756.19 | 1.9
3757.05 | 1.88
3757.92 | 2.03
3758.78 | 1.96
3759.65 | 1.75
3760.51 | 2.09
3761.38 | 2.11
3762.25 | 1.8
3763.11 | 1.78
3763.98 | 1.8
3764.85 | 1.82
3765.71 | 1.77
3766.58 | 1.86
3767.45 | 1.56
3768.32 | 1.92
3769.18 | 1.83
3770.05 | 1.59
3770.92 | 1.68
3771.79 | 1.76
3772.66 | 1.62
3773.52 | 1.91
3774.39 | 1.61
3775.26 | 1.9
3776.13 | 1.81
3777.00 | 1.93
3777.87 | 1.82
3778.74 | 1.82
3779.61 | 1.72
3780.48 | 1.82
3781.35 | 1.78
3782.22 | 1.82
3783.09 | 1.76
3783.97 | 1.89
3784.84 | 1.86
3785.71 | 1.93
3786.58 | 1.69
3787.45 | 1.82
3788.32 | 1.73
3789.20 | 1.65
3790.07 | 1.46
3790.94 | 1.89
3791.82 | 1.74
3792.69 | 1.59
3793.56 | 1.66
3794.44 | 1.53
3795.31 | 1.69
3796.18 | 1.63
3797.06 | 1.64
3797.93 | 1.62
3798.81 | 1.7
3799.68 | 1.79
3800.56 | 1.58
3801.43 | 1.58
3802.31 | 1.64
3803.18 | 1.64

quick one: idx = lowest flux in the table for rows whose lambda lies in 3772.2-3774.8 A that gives 1.61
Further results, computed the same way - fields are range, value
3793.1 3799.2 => 1.53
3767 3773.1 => 1.56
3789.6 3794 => 1.46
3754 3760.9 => 1.75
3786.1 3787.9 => 1.69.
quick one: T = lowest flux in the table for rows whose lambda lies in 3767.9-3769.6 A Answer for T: 1.83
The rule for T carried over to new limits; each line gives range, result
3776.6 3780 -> 1.72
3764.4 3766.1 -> 1.77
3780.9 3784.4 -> 1.76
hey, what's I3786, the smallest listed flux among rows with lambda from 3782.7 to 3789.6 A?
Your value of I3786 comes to 1.65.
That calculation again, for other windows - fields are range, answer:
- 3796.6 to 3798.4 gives 1.62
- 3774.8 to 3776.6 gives 1.81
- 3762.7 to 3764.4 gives 1.78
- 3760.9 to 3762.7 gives 1.8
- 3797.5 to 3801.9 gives 1.58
